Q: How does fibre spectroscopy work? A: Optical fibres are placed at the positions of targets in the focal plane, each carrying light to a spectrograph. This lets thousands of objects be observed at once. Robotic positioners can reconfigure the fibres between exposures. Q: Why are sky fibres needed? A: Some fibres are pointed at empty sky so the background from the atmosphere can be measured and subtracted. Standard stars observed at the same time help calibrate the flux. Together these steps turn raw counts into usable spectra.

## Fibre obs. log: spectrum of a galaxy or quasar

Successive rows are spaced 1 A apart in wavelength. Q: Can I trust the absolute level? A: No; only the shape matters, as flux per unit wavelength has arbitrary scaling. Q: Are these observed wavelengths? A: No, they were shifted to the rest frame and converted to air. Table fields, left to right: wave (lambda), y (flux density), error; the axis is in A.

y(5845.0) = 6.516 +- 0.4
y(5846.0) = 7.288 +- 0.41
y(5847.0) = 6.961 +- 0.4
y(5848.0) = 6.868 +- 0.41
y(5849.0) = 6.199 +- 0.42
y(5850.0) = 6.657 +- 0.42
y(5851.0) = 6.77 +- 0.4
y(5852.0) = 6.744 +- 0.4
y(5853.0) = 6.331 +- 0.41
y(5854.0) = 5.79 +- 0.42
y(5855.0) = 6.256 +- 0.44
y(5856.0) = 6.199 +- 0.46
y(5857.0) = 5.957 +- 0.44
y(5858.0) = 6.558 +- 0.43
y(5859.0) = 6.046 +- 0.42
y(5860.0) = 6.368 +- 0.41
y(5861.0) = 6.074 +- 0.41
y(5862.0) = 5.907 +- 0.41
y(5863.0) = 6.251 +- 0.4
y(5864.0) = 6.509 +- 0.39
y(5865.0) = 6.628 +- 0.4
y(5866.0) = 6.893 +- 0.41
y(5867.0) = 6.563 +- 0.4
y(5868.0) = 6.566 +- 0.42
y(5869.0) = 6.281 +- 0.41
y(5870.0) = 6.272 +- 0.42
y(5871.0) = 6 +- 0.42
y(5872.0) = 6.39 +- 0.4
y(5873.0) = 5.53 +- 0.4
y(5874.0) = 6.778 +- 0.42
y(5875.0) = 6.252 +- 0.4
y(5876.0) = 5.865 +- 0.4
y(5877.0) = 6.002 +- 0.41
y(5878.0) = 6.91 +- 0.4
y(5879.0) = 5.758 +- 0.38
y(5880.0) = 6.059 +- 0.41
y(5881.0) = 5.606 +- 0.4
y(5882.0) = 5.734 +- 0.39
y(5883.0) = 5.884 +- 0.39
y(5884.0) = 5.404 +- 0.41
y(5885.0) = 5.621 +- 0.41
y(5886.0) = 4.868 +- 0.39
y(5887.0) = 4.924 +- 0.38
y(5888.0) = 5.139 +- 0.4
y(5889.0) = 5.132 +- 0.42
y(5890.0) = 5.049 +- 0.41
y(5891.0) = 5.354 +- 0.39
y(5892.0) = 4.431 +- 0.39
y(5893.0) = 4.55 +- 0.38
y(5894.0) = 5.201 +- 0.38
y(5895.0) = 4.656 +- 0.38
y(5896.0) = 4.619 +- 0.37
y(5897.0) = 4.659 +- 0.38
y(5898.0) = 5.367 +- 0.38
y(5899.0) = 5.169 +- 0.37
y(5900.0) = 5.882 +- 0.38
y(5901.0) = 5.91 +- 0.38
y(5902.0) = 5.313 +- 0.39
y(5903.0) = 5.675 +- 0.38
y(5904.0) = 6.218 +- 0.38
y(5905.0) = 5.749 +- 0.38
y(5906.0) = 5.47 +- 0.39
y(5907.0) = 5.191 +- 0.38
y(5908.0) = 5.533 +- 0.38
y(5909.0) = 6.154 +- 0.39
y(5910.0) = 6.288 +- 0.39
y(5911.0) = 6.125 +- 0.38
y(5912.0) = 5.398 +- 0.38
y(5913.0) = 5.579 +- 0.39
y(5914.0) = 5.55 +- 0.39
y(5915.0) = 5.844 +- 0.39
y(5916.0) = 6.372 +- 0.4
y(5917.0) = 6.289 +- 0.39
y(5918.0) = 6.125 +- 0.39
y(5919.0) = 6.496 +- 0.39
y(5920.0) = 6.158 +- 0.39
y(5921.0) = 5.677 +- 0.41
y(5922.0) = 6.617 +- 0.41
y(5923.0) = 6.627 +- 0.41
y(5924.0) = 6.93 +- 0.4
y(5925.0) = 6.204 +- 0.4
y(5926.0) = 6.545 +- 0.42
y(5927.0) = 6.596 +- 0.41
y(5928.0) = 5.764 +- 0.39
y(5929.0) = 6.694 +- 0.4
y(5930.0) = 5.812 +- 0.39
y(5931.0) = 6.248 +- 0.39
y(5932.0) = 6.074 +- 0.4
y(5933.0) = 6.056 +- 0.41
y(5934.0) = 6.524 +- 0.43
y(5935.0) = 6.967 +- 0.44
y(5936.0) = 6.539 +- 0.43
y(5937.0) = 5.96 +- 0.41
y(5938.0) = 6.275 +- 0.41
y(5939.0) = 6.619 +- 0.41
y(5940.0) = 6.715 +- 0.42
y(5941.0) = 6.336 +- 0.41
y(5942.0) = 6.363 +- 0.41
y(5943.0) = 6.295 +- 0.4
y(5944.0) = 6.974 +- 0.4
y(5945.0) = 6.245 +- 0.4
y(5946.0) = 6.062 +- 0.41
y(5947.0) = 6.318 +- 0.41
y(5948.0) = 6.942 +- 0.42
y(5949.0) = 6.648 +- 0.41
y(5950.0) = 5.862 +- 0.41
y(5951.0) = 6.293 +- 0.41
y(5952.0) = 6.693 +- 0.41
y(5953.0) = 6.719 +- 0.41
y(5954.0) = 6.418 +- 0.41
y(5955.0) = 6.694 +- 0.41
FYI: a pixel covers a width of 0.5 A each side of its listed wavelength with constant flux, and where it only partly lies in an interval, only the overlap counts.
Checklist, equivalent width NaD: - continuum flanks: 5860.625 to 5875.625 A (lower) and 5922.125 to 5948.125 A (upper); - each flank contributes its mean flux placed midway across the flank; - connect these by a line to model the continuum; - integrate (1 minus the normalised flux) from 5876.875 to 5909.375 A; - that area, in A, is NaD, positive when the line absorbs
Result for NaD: 4.8 A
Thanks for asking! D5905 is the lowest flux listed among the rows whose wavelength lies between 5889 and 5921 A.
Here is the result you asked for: 4.431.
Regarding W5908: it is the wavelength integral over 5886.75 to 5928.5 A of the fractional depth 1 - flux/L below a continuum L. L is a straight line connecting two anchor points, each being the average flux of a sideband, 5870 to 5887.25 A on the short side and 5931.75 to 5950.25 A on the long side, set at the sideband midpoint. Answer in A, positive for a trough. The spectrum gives 3.1 A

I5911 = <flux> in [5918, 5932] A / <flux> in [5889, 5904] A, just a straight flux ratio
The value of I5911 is 1.22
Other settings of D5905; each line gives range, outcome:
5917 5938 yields 5.677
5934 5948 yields 5.96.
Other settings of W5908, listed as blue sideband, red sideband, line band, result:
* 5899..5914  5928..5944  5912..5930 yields -0.5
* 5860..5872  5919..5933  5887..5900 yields 2.8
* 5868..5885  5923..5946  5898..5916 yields 1.5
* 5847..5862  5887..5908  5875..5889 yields -0.1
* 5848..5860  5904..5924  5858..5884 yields 0.2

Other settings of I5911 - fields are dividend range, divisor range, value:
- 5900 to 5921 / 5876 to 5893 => 1.07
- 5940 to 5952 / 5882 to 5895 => 1.25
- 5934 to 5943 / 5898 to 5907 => 1.15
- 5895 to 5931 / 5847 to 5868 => 0.92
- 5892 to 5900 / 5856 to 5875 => 0.78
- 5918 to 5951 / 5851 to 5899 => 1.09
